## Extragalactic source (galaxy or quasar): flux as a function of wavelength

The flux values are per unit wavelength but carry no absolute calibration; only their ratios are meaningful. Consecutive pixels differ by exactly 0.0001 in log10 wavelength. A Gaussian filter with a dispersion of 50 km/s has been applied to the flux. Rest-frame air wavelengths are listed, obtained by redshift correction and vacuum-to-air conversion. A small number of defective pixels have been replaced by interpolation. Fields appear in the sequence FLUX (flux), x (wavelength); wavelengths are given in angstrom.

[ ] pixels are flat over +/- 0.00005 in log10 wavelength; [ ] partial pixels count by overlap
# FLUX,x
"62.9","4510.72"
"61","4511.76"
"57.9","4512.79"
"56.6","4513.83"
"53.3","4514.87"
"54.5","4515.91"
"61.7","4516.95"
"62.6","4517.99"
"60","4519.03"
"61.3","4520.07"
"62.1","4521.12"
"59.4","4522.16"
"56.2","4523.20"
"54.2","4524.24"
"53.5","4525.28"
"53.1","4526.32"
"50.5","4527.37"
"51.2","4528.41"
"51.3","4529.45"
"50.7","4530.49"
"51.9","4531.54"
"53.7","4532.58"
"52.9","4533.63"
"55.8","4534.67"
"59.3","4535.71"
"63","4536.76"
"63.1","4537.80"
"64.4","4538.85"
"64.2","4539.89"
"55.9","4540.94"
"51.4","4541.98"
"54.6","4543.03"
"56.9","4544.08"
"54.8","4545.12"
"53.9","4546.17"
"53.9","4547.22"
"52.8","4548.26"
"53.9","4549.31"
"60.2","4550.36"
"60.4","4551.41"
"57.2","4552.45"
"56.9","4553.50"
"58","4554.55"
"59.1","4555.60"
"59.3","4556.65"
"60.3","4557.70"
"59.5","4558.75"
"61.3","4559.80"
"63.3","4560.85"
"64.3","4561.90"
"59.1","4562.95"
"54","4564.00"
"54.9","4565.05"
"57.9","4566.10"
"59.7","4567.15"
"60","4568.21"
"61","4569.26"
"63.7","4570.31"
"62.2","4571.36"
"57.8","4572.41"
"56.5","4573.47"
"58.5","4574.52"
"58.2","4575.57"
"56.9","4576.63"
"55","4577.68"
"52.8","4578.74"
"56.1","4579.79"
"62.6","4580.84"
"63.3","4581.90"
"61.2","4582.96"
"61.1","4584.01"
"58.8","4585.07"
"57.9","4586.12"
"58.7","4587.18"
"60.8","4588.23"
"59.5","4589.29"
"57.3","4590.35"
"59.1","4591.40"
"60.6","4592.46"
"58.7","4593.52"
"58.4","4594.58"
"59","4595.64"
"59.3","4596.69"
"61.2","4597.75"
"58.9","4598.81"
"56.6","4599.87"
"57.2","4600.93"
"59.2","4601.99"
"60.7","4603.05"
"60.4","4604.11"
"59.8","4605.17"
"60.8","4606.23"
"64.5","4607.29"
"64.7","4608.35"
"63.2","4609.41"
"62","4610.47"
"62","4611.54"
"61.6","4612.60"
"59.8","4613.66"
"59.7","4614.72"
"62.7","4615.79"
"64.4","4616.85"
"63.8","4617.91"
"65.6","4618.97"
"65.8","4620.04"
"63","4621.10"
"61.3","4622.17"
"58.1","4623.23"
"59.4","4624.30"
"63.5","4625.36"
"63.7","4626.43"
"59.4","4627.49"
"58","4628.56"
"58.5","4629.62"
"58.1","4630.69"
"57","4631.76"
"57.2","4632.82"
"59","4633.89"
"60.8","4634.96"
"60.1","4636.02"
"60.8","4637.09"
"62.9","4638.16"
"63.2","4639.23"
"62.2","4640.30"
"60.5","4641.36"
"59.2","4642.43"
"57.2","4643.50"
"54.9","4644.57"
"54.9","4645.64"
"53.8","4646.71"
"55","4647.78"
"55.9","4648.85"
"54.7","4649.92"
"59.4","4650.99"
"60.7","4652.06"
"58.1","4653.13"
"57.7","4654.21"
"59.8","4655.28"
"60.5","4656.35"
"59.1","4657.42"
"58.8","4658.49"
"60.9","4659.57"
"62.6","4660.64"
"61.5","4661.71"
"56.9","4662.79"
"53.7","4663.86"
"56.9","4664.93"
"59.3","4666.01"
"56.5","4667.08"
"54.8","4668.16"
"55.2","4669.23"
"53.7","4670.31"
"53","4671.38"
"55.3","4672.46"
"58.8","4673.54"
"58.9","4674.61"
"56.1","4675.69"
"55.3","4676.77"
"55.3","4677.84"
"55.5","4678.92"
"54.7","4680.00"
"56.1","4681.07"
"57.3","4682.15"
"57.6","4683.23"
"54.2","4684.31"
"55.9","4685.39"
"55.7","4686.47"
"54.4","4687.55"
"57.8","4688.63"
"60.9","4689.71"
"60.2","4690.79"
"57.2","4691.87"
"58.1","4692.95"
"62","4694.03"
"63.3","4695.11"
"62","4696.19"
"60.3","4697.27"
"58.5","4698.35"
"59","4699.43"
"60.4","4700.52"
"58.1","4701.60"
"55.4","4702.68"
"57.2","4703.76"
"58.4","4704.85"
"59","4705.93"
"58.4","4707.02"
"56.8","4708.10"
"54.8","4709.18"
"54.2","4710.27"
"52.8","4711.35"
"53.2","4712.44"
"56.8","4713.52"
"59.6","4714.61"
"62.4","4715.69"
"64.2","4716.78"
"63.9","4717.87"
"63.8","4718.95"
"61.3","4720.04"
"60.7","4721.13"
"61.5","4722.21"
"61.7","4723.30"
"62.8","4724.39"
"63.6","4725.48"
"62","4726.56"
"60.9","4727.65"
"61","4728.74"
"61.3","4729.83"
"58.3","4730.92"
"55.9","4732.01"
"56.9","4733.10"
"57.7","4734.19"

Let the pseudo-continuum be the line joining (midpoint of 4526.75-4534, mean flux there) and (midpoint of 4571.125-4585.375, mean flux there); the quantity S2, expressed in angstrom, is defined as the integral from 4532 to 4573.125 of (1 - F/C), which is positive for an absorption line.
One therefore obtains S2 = -2.6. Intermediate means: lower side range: 51.7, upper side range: 58.5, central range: 58.3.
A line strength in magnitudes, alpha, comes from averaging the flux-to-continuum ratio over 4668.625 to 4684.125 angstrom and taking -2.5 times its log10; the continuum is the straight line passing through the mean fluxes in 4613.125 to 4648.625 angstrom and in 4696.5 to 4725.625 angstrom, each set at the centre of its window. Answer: 0.07 mag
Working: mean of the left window 60.1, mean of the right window 59.2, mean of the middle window 55.9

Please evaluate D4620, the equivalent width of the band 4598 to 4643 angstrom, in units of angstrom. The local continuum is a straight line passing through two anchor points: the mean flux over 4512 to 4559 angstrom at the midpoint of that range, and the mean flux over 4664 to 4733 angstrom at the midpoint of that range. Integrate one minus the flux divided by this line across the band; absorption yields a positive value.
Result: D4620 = -2.63 angstrom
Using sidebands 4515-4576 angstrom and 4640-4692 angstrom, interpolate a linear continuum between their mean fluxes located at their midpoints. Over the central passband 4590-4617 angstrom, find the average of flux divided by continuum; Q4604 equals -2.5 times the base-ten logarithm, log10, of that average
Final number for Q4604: -0.06 mag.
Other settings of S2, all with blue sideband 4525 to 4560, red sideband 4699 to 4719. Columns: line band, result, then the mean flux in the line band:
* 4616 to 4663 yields -1.89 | 59.8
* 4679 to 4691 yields 0.27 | 56.6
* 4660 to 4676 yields 0.23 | 56.9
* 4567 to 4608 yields -1.77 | 59.4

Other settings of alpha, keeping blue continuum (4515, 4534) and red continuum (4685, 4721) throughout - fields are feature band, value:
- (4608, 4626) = -0.09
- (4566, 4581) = -0.04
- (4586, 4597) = -0.04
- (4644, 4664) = 0.00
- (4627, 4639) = -0.03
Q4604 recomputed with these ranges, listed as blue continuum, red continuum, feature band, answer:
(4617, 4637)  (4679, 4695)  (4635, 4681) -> 0.02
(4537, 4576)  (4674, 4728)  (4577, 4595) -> -0.01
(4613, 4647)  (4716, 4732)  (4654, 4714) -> 0.07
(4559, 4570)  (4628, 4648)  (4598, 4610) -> -0.03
